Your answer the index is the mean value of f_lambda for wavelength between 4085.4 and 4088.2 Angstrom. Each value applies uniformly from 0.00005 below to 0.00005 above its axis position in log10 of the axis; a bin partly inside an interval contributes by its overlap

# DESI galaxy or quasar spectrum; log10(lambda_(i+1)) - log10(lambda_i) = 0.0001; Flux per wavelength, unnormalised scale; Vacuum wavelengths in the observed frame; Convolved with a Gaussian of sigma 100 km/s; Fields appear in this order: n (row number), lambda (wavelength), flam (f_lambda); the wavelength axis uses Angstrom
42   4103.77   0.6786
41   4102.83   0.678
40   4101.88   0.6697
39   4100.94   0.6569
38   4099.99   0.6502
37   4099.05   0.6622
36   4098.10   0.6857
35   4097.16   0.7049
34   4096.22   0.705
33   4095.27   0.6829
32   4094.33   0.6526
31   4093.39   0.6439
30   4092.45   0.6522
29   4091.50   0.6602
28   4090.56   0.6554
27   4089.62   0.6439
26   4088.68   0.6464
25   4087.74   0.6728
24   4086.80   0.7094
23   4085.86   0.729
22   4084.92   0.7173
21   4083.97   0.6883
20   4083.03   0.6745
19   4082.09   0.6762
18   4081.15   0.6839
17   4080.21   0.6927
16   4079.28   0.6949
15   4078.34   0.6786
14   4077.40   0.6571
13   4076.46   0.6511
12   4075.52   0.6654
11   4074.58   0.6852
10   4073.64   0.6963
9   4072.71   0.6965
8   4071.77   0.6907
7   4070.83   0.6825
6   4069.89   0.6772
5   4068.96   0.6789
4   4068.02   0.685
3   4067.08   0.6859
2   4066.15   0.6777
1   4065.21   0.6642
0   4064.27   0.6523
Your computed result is 0.704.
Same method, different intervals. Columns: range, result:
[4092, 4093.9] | 0.65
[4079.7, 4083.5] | 0.684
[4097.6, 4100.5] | 0.665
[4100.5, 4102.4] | 0.663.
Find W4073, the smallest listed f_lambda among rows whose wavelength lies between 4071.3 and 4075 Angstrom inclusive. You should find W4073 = 0.6852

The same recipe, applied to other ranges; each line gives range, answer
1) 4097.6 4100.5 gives 0.6502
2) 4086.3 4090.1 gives 0.6439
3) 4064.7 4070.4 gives 0.6642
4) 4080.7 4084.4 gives 0.6745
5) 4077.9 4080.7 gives 0.6786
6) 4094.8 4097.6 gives 0.6829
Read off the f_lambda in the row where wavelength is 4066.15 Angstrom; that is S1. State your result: 0.6777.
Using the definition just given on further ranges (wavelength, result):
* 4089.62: 0.6439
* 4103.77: 0.6786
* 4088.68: 0.6464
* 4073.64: 0.6963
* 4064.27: 0.6523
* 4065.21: 0.6642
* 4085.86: 0.729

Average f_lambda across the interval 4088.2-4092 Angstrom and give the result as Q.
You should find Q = 0.651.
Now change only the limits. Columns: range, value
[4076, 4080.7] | 0.676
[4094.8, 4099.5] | 0.688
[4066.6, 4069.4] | 0.683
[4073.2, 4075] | 0.69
